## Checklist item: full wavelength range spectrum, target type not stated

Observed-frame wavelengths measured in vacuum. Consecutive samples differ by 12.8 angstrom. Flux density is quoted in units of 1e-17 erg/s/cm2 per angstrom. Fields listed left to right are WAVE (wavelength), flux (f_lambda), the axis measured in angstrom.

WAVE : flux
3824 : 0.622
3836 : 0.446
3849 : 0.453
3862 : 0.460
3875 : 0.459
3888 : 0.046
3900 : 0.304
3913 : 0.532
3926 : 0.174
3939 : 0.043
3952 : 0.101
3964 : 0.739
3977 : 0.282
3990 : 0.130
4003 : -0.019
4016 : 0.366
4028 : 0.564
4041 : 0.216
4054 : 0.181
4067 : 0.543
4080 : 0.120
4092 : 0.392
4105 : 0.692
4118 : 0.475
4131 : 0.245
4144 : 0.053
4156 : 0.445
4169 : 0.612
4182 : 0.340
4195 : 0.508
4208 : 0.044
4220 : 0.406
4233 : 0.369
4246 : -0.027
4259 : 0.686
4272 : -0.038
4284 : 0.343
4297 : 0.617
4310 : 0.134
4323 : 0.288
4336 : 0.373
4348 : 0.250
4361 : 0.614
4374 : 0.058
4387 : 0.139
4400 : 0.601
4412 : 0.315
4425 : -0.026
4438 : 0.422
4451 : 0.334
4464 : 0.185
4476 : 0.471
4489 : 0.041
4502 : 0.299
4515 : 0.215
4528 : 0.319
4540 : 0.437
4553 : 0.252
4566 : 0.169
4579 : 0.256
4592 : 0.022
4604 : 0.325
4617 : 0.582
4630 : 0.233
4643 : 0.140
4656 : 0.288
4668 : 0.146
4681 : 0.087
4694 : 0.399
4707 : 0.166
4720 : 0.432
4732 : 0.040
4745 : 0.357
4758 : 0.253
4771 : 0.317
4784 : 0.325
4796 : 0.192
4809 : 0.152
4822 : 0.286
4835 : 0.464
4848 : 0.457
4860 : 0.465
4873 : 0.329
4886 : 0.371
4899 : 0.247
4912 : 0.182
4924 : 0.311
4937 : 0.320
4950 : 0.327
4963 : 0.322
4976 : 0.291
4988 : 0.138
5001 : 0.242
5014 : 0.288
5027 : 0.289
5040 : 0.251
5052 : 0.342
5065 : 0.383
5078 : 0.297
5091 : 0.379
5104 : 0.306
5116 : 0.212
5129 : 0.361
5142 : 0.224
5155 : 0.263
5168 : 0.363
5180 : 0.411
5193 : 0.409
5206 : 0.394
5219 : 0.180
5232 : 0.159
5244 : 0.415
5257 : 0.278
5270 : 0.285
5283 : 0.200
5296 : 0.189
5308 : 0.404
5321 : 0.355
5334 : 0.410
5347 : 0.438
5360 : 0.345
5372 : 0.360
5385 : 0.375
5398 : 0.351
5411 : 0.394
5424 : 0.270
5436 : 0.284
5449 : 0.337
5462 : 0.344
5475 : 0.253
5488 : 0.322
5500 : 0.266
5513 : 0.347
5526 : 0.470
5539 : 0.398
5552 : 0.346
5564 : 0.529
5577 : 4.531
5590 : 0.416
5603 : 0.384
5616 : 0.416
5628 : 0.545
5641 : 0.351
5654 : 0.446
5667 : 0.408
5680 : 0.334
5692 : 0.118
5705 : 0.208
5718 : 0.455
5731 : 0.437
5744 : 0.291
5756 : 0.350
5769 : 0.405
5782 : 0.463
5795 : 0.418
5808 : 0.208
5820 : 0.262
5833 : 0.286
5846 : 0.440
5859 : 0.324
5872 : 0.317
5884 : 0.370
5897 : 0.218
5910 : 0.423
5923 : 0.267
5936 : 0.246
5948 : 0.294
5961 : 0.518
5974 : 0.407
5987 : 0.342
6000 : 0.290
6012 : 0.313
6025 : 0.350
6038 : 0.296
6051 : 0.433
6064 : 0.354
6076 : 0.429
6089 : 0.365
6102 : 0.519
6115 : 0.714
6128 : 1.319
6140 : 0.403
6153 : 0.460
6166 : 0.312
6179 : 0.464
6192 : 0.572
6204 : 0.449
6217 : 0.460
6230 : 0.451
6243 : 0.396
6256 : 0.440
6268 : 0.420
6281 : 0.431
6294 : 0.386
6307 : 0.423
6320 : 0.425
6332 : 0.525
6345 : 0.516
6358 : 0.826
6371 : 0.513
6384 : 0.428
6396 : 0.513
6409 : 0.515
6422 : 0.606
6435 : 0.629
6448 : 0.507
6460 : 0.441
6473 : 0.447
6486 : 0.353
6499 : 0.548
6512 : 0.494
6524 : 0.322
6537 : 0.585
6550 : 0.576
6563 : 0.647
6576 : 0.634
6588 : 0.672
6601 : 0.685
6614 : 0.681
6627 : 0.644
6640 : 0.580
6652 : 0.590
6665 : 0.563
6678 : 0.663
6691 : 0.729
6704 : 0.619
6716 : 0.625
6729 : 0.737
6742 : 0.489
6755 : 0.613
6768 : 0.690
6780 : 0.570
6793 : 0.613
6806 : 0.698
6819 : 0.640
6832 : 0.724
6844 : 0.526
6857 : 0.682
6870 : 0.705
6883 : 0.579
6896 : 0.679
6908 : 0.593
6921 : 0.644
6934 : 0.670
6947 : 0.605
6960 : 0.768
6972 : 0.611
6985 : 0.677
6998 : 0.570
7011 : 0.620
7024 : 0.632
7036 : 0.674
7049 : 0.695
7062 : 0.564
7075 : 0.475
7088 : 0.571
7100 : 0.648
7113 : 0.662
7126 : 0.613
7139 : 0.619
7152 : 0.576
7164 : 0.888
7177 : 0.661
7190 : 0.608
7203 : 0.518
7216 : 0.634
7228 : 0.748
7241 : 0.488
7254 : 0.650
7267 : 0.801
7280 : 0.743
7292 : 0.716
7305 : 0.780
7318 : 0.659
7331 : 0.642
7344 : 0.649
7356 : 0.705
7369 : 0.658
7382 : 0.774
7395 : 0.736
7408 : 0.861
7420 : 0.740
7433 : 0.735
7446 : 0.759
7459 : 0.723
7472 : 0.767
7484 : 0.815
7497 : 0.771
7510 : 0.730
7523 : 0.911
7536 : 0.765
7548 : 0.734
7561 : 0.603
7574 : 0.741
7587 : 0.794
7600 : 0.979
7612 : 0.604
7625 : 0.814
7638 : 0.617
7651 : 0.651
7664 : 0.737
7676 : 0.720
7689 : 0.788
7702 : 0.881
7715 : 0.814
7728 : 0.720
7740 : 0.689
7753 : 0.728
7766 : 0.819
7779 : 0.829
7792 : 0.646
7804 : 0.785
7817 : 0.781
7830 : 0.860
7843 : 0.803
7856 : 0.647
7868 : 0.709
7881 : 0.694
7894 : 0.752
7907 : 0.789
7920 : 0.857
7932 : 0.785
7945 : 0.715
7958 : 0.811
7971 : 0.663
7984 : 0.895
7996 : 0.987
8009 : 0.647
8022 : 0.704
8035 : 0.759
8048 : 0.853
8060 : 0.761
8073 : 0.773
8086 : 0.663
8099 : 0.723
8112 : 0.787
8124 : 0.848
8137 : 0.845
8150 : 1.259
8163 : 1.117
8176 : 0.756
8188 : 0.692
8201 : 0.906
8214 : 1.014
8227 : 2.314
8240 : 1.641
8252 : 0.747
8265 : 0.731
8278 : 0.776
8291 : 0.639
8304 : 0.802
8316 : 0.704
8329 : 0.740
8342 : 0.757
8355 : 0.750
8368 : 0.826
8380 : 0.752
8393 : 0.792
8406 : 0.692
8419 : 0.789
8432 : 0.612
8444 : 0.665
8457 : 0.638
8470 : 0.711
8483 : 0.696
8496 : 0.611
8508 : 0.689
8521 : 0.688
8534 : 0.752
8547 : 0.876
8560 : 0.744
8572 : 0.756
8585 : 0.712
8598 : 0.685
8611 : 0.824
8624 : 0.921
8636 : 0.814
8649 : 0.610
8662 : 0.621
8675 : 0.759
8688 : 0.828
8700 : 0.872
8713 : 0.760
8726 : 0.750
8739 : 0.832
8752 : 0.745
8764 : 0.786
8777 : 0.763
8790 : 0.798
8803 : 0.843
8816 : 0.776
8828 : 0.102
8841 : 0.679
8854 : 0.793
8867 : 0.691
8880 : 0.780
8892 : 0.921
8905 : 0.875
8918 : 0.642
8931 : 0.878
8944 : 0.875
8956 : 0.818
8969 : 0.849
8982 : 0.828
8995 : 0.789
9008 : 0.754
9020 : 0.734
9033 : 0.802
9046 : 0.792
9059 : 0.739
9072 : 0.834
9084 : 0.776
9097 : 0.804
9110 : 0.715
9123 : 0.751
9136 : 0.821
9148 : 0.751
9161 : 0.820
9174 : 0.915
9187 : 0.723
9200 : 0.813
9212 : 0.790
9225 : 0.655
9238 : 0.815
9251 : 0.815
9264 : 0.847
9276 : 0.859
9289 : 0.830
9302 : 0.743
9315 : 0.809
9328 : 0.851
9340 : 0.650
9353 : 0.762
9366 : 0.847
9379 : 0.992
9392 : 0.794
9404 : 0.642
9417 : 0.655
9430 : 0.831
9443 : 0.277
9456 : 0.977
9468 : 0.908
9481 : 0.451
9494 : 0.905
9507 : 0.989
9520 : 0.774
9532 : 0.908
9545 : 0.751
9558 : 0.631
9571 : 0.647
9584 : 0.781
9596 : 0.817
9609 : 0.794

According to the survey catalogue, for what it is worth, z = 0.643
